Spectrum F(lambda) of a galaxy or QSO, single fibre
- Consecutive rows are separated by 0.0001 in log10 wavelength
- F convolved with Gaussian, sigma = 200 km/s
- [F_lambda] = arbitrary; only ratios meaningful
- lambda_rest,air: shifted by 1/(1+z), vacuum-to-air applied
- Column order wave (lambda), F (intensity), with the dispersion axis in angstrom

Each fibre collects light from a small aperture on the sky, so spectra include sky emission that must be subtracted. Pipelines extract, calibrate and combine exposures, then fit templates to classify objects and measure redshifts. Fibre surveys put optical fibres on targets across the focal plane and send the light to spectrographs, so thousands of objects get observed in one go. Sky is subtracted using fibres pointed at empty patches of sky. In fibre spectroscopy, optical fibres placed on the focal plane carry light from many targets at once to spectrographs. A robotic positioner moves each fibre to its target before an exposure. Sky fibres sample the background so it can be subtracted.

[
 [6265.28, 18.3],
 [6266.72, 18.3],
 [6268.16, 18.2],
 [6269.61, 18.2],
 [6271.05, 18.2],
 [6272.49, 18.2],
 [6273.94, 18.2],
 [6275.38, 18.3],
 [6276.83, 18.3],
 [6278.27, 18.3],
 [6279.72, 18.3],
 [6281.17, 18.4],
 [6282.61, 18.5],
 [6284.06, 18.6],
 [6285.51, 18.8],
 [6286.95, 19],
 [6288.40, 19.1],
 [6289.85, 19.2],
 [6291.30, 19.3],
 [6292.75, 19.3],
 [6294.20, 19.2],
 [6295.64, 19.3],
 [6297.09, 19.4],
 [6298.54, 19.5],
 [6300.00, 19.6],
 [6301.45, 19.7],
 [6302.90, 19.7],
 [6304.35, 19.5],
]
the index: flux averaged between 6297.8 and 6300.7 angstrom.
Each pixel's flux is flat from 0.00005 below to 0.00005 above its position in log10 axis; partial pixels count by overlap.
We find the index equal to 19.5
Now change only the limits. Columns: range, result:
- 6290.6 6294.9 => 19.3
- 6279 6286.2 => 18.5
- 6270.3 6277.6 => 18.3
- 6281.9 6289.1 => 18.8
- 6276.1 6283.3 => 18.4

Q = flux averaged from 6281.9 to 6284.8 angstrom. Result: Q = 18.5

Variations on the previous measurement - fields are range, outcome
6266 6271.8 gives 18.2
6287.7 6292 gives 19.2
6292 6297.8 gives 19.3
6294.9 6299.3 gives 19.4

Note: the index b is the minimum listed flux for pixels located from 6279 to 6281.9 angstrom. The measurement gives 18.3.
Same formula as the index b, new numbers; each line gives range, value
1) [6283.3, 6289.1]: 18.6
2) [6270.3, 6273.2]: 18.2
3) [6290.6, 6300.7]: 19.2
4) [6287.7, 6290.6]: 19.1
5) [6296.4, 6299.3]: 19.4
